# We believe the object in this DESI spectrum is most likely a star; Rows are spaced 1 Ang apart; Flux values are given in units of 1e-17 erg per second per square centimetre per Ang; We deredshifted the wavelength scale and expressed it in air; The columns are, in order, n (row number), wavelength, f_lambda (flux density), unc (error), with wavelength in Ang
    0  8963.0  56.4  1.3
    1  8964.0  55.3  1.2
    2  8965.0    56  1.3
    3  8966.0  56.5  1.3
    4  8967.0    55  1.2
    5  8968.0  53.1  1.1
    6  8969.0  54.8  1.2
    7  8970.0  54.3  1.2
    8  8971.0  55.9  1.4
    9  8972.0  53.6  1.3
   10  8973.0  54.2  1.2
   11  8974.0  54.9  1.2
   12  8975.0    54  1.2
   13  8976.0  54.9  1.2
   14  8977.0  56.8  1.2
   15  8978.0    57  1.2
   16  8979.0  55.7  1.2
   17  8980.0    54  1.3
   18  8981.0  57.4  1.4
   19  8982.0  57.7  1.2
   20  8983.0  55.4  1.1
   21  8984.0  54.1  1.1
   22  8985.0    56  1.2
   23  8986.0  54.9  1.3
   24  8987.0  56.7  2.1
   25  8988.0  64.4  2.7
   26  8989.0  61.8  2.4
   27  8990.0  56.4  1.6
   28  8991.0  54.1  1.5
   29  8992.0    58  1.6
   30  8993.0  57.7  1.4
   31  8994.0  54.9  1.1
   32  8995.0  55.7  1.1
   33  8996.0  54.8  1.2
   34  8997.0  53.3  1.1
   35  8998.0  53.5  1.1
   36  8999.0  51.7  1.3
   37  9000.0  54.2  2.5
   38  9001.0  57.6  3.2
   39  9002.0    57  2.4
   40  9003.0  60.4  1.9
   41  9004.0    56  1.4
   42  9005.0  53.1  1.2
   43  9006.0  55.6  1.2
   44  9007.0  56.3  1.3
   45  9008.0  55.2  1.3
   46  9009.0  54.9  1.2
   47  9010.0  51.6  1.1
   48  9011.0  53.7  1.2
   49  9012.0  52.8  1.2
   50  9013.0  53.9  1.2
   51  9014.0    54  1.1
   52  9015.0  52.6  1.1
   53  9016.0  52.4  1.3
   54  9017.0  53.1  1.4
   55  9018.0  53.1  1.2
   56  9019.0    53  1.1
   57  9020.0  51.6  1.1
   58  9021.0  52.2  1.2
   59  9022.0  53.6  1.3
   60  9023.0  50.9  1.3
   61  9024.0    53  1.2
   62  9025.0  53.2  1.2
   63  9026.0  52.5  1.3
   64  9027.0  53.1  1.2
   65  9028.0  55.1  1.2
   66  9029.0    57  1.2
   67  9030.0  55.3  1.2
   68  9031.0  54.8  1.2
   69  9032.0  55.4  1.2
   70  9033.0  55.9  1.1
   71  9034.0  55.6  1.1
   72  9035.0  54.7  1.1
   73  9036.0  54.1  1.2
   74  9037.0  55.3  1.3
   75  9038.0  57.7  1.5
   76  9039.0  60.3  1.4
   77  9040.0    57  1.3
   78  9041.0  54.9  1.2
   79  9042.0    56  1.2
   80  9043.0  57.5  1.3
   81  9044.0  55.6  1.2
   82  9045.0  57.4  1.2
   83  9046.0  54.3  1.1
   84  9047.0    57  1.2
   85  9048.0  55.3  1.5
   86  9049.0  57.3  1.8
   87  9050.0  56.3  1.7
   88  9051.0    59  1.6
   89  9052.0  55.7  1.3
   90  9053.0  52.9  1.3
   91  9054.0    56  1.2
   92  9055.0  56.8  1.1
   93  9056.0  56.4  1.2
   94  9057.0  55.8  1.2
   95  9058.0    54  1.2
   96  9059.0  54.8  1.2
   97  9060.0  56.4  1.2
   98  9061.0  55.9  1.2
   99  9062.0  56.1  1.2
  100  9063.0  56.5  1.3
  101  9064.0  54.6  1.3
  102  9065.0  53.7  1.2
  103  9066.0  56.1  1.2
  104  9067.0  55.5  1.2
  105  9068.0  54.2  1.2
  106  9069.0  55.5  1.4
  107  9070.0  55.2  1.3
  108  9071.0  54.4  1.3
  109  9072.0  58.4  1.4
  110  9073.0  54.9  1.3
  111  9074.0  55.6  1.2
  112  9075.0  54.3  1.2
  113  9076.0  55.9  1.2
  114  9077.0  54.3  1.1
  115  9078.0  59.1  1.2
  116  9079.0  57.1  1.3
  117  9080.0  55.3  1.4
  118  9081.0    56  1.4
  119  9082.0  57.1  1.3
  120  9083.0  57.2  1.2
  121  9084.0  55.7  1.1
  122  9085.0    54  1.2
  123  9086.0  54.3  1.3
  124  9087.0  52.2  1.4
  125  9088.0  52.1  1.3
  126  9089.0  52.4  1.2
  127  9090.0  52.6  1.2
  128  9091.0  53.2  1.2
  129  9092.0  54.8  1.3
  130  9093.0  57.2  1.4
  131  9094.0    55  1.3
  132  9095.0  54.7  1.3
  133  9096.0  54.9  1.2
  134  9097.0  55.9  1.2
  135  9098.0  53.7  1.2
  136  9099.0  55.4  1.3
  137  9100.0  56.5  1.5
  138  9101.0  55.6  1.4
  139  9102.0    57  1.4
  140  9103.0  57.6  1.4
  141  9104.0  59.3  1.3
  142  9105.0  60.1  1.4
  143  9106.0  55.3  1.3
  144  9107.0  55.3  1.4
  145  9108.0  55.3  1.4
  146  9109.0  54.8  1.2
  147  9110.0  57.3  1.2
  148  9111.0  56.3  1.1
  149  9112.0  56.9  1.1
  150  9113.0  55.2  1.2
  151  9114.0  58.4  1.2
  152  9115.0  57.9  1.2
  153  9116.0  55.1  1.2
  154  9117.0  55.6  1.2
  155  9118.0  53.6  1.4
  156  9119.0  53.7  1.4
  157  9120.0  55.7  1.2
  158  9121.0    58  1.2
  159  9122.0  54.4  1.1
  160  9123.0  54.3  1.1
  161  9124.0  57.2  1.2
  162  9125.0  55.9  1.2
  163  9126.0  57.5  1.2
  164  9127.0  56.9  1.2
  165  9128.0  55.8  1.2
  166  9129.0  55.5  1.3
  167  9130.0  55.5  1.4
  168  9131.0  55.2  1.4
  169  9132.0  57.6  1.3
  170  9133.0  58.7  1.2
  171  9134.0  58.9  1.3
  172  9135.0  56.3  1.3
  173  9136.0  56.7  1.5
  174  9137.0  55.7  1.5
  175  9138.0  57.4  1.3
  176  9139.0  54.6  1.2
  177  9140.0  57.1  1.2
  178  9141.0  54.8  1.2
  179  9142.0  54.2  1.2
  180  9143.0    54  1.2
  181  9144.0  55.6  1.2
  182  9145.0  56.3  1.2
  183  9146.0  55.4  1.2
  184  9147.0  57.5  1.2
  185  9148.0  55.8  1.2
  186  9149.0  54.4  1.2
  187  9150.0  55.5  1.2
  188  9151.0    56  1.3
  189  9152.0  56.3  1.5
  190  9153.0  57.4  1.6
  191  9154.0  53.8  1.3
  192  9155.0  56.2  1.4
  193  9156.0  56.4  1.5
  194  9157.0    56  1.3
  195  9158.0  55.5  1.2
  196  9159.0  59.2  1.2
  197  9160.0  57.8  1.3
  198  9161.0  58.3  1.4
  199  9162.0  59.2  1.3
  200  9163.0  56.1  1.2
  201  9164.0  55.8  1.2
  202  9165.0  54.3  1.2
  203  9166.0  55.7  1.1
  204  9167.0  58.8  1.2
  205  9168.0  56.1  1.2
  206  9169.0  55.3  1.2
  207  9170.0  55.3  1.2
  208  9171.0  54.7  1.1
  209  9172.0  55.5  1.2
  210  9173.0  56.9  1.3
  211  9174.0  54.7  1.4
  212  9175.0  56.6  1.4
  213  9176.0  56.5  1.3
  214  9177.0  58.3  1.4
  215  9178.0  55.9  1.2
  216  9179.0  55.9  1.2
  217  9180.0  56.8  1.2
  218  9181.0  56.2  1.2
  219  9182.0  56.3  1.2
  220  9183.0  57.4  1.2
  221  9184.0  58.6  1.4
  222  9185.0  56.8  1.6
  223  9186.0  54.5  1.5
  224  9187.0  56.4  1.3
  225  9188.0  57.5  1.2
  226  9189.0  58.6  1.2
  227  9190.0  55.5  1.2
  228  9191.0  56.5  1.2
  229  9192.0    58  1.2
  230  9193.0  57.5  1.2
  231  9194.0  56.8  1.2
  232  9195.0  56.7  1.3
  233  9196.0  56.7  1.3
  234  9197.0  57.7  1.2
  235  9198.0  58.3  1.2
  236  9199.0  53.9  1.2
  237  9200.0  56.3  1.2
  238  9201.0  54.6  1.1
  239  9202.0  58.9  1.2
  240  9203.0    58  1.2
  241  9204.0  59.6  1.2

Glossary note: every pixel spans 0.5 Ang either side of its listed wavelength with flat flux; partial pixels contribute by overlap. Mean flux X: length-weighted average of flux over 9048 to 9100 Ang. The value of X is 55.4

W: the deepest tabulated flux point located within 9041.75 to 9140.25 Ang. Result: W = 52.1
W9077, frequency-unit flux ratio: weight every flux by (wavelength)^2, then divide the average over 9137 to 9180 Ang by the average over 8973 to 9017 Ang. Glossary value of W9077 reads 1.0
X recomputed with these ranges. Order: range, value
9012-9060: 55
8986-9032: 54.8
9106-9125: 55.8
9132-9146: 56.2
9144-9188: 56.3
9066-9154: 55.8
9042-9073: 55.8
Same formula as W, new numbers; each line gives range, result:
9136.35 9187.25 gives 53.8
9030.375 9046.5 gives 54.1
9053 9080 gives 52.9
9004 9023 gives 50.9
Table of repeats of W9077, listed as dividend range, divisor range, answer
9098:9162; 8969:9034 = 1.05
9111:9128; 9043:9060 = 1.02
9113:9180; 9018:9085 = 1.03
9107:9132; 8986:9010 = 1.02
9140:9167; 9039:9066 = 1.03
